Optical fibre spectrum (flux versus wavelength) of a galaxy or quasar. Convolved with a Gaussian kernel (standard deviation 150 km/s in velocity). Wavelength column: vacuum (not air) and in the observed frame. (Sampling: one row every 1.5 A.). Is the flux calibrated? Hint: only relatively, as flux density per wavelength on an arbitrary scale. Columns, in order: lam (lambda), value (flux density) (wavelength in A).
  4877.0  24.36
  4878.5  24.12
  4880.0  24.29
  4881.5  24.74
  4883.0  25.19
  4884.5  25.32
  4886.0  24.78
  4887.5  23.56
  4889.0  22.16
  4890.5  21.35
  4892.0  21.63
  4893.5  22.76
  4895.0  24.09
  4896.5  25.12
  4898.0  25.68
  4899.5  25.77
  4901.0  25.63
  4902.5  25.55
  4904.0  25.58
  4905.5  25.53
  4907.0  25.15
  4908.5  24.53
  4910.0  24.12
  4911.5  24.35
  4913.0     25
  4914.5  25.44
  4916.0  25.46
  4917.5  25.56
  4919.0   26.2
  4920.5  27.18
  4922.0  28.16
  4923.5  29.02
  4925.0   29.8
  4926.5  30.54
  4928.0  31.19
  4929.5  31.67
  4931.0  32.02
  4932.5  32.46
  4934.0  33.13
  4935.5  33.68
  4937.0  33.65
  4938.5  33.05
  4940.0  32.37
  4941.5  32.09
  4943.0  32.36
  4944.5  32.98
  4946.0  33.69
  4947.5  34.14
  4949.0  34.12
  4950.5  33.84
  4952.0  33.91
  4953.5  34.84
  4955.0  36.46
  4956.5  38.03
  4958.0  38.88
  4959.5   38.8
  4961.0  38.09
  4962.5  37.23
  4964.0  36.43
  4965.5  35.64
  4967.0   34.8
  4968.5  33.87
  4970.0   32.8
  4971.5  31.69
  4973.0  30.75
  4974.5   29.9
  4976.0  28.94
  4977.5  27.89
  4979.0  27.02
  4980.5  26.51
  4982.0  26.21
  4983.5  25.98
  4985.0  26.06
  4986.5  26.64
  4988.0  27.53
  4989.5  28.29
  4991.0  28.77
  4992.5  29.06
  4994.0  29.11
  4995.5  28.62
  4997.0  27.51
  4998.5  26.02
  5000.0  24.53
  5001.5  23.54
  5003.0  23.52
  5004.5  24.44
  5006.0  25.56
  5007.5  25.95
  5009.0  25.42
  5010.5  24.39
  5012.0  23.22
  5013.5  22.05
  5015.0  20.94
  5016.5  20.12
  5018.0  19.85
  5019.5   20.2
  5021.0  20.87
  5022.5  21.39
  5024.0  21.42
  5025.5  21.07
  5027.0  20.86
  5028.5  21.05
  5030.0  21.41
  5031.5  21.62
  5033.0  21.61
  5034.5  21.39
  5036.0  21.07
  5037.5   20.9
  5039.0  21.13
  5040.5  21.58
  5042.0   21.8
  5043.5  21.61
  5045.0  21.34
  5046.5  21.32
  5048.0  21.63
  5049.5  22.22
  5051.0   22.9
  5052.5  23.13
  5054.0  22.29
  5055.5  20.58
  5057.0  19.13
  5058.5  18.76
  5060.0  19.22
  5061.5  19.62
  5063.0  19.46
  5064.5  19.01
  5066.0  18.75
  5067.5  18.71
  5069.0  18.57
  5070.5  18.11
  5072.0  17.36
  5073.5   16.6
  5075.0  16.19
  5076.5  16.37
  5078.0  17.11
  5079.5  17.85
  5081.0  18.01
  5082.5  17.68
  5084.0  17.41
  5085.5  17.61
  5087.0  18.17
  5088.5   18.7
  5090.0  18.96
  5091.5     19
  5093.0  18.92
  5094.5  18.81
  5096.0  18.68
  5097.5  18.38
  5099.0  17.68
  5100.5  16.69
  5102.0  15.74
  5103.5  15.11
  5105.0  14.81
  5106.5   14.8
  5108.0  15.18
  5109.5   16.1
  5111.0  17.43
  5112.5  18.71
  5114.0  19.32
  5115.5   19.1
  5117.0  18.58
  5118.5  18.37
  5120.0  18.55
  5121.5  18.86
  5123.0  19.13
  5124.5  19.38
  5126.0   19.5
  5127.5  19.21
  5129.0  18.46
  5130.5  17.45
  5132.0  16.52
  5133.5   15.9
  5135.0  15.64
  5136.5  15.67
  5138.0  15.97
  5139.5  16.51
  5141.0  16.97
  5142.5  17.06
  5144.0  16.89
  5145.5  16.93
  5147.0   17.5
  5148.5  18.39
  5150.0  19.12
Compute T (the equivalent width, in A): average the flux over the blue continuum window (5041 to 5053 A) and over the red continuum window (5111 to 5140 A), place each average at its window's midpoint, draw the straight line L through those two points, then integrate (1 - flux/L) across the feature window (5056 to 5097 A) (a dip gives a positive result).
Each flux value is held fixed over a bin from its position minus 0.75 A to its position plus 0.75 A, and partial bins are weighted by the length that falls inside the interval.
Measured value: 4.4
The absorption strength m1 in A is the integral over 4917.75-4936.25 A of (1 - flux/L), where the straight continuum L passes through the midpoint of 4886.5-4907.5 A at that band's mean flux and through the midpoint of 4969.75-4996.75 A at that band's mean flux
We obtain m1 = -3.3 A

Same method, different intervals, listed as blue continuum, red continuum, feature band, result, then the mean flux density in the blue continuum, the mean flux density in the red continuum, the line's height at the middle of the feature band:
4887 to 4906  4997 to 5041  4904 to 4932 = -4.0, 24.2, 22.4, 23.9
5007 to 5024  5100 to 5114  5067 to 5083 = 0.7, 22.1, 16.2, 18.3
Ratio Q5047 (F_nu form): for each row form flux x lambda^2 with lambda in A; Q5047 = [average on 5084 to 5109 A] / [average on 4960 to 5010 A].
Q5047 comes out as 0.6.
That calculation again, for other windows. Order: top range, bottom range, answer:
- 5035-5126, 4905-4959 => 0.65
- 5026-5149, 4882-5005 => 0.68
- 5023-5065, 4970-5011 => 0.79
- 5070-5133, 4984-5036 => 0.77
